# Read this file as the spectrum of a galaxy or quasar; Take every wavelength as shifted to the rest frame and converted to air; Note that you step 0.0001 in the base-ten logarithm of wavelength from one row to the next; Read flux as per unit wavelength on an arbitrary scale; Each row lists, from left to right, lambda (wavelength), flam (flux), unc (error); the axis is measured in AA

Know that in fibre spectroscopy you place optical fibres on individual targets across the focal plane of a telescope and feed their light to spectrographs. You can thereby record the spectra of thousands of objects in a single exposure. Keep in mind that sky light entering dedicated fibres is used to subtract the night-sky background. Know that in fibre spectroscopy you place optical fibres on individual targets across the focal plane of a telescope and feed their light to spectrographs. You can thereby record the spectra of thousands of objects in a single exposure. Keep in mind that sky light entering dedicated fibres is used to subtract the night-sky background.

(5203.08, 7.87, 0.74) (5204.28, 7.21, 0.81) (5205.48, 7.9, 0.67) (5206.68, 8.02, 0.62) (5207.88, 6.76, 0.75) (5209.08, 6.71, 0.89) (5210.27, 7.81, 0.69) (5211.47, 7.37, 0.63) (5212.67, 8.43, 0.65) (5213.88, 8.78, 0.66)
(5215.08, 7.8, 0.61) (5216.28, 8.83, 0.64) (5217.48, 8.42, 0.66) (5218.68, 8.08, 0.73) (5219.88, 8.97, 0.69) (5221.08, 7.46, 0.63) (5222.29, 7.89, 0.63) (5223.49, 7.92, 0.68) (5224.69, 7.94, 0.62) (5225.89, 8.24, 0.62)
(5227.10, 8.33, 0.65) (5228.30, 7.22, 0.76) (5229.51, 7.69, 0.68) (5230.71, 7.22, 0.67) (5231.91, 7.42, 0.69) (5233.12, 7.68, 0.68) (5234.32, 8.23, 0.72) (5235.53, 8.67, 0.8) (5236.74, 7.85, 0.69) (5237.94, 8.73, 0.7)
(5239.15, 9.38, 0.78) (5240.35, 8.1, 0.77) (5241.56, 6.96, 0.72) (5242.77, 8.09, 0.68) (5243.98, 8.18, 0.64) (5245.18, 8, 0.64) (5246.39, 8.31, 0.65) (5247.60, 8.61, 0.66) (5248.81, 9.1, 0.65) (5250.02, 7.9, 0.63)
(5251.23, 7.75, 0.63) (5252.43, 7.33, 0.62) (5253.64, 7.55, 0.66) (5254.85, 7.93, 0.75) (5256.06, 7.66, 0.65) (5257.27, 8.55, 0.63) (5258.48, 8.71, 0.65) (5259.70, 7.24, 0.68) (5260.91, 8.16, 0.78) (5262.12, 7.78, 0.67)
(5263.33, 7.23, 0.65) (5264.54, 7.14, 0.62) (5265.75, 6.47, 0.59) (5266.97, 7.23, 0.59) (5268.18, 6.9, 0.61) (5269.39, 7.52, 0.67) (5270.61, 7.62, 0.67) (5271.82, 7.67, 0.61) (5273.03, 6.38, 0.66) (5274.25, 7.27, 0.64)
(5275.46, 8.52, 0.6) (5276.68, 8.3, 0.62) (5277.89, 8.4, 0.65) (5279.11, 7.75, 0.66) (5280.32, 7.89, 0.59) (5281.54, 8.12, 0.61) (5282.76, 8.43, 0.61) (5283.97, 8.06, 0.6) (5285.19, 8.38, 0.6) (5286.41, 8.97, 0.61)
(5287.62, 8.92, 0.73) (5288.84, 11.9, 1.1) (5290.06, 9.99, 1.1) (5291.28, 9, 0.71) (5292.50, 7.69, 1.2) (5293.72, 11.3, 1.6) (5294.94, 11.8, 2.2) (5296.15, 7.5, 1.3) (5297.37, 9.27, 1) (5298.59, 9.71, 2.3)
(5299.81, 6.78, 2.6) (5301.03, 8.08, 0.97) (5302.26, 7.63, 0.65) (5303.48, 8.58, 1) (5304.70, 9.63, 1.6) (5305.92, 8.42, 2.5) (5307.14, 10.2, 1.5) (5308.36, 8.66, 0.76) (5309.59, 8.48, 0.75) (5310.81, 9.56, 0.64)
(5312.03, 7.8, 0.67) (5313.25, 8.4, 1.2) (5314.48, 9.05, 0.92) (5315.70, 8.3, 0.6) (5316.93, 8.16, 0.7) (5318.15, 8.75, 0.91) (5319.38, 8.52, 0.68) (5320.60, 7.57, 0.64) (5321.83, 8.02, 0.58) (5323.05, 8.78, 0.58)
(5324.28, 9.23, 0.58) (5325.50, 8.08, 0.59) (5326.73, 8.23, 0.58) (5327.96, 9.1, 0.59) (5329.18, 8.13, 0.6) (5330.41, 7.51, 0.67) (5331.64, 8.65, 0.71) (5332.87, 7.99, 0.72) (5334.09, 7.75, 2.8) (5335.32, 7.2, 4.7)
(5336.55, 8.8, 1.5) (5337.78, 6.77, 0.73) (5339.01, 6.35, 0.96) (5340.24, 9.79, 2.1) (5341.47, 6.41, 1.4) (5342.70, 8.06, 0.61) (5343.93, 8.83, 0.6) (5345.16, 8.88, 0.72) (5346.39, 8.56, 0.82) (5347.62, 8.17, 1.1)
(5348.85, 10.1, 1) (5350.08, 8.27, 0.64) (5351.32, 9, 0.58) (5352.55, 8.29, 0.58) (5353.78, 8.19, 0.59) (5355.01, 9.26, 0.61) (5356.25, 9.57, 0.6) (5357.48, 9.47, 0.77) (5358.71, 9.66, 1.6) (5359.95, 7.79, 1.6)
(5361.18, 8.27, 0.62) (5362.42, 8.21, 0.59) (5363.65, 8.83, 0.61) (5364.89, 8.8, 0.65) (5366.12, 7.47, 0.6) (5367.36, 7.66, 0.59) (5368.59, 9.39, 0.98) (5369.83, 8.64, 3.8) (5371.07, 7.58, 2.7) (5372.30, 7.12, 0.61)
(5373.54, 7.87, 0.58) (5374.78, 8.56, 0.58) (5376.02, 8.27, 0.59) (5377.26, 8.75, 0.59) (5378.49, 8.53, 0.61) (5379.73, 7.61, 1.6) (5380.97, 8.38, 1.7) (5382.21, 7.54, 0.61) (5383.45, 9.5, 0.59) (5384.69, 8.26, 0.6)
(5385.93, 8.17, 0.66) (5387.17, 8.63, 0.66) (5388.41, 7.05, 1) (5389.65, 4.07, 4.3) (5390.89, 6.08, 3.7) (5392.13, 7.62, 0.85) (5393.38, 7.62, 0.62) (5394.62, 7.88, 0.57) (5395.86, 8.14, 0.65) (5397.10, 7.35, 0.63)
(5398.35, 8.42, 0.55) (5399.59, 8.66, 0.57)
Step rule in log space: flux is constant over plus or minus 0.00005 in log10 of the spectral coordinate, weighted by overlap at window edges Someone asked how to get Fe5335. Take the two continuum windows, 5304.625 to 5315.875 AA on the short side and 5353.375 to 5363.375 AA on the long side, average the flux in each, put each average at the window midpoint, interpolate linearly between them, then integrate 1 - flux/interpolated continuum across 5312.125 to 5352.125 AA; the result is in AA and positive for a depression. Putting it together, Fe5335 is 2.4 AA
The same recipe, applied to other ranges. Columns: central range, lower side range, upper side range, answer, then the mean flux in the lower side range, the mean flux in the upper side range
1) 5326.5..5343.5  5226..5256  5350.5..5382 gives 0.8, 8.01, 8.43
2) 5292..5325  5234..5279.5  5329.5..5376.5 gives -2.6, 7.87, 8.31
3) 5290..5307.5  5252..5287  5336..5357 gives -2.1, 7.76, 8.44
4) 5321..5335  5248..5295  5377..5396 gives -0.6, 8.18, 7.71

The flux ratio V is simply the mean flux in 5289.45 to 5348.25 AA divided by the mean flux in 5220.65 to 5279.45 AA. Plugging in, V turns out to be 1.08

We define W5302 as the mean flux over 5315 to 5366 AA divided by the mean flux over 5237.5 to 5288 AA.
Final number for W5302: 1.1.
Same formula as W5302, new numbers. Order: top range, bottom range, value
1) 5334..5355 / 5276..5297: 0.92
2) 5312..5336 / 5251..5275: 1.10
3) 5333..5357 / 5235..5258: 1.02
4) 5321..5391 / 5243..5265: 1.03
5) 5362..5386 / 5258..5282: 1.09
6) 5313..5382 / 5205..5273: 1.06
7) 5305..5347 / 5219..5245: 1.04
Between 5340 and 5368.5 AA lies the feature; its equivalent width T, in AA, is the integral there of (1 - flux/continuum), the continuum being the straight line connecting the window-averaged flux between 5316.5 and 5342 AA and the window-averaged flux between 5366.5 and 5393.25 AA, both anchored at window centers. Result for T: -2.19 AA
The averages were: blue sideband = 8.09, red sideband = 7.86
